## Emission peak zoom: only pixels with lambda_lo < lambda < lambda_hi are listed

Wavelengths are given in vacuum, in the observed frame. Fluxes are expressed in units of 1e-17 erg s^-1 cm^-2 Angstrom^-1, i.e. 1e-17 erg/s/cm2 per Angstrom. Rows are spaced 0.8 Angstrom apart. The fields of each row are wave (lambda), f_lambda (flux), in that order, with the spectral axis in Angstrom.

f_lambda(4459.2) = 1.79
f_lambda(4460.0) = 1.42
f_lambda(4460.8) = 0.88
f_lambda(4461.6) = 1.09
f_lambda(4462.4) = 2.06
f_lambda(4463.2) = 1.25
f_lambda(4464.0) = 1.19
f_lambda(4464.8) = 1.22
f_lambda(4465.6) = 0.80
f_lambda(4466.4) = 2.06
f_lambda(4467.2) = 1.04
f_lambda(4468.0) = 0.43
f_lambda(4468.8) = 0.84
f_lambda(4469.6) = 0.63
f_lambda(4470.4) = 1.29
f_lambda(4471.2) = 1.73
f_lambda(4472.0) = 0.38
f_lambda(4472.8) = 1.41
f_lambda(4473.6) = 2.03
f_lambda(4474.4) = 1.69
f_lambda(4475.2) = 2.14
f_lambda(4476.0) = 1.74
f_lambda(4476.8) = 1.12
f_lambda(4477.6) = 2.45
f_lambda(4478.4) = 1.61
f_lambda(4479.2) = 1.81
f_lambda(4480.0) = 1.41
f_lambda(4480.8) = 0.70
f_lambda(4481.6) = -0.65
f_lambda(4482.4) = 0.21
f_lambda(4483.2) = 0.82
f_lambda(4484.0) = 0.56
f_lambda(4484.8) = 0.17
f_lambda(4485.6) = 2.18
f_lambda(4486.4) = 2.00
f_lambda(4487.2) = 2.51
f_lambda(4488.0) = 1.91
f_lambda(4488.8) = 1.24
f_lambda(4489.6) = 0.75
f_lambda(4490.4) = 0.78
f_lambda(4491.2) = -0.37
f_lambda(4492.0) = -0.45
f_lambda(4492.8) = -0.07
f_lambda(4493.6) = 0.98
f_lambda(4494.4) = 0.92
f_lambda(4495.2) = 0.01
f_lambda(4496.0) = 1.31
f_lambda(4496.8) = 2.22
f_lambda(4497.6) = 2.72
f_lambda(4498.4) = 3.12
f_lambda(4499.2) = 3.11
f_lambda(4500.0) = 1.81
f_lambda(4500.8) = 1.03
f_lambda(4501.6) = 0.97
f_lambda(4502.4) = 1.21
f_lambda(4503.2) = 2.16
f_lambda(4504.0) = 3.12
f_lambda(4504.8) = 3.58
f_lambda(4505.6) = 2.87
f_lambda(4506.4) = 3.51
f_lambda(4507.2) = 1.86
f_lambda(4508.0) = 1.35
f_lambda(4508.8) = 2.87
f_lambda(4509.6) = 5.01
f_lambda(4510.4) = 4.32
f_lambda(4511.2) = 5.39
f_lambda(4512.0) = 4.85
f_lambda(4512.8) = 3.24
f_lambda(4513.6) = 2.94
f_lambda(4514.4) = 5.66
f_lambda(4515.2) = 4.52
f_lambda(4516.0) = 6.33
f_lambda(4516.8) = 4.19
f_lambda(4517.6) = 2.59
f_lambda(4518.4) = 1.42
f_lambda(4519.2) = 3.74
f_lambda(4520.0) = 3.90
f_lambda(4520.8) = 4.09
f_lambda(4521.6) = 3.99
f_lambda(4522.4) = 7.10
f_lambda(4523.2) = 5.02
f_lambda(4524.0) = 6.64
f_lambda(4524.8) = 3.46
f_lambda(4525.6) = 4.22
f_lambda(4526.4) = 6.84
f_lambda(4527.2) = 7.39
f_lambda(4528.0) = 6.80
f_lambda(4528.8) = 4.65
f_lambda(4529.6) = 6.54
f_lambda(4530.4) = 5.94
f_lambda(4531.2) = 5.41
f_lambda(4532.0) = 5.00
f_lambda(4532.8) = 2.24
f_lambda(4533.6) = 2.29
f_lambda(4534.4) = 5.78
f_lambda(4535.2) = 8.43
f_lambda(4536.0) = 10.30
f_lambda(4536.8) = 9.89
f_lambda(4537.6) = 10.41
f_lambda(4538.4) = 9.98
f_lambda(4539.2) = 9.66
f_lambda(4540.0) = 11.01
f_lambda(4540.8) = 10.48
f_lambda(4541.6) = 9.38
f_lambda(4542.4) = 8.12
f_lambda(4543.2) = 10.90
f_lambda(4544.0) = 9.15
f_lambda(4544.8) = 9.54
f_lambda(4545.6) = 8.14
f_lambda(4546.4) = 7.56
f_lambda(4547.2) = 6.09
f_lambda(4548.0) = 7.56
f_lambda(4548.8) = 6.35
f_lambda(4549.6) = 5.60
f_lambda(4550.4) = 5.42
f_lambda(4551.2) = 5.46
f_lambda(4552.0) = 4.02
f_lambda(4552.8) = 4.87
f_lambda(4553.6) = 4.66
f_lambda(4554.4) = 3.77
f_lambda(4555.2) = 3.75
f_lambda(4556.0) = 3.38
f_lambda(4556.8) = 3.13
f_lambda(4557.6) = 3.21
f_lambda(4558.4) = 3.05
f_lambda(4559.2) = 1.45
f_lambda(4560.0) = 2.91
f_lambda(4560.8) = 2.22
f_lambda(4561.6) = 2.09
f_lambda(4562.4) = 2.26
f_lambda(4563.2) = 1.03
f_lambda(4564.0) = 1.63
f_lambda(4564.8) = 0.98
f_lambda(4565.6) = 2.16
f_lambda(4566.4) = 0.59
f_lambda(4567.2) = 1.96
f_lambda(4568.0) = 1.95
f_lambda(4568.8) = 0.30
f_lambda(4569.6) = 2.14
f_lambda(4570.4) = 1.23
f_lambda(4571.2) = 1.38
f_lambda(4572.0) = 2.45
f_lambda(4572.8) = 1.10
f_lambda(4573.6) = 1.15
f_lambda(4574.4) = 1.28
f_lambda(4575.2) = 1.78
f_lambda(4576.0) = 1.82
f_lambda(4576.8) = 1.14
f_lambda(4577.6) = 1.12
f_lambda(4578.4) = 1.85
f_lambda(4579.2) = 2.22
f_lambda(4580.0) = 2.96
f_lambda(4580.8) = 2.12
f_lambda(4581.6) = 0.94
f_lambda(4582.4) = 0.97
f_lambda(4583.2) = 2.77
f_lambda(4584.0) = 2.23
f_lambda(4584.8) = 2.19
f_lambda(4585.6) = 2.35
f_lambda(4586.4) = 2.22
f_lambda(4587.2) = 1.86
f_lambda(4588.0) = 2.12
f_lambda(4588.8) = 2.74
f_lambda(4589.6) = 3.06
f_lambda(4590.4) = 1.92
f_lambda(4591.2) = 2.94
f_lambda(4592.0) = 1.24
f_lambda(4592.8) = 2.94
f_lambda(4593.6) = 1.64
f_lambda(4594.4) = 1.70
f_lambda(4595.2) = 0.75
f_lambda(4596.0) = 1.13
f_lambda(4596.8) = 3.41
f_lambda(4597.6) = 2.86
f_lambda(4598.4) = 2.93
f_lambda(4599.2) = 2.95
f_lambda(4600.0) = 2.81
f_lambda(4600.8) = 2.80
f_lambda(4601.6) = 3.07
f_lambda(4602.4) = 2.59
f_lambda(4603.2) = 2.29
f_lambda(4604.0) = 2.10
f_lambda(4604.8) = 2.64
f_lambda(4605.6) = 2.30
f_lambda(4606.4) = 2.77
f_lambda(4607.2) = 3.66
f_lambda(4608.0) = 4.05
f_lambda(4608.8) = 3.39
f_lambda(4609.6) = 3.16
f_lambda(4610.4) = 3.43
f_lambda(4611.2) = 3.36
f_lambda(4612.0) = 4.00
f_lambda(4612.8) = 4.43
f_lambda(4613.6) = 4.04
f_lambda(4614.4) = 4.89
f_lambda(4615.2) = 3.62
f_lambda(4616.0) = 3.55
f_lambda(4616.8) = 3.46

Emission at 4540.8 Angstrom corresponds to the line Lyman alpha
